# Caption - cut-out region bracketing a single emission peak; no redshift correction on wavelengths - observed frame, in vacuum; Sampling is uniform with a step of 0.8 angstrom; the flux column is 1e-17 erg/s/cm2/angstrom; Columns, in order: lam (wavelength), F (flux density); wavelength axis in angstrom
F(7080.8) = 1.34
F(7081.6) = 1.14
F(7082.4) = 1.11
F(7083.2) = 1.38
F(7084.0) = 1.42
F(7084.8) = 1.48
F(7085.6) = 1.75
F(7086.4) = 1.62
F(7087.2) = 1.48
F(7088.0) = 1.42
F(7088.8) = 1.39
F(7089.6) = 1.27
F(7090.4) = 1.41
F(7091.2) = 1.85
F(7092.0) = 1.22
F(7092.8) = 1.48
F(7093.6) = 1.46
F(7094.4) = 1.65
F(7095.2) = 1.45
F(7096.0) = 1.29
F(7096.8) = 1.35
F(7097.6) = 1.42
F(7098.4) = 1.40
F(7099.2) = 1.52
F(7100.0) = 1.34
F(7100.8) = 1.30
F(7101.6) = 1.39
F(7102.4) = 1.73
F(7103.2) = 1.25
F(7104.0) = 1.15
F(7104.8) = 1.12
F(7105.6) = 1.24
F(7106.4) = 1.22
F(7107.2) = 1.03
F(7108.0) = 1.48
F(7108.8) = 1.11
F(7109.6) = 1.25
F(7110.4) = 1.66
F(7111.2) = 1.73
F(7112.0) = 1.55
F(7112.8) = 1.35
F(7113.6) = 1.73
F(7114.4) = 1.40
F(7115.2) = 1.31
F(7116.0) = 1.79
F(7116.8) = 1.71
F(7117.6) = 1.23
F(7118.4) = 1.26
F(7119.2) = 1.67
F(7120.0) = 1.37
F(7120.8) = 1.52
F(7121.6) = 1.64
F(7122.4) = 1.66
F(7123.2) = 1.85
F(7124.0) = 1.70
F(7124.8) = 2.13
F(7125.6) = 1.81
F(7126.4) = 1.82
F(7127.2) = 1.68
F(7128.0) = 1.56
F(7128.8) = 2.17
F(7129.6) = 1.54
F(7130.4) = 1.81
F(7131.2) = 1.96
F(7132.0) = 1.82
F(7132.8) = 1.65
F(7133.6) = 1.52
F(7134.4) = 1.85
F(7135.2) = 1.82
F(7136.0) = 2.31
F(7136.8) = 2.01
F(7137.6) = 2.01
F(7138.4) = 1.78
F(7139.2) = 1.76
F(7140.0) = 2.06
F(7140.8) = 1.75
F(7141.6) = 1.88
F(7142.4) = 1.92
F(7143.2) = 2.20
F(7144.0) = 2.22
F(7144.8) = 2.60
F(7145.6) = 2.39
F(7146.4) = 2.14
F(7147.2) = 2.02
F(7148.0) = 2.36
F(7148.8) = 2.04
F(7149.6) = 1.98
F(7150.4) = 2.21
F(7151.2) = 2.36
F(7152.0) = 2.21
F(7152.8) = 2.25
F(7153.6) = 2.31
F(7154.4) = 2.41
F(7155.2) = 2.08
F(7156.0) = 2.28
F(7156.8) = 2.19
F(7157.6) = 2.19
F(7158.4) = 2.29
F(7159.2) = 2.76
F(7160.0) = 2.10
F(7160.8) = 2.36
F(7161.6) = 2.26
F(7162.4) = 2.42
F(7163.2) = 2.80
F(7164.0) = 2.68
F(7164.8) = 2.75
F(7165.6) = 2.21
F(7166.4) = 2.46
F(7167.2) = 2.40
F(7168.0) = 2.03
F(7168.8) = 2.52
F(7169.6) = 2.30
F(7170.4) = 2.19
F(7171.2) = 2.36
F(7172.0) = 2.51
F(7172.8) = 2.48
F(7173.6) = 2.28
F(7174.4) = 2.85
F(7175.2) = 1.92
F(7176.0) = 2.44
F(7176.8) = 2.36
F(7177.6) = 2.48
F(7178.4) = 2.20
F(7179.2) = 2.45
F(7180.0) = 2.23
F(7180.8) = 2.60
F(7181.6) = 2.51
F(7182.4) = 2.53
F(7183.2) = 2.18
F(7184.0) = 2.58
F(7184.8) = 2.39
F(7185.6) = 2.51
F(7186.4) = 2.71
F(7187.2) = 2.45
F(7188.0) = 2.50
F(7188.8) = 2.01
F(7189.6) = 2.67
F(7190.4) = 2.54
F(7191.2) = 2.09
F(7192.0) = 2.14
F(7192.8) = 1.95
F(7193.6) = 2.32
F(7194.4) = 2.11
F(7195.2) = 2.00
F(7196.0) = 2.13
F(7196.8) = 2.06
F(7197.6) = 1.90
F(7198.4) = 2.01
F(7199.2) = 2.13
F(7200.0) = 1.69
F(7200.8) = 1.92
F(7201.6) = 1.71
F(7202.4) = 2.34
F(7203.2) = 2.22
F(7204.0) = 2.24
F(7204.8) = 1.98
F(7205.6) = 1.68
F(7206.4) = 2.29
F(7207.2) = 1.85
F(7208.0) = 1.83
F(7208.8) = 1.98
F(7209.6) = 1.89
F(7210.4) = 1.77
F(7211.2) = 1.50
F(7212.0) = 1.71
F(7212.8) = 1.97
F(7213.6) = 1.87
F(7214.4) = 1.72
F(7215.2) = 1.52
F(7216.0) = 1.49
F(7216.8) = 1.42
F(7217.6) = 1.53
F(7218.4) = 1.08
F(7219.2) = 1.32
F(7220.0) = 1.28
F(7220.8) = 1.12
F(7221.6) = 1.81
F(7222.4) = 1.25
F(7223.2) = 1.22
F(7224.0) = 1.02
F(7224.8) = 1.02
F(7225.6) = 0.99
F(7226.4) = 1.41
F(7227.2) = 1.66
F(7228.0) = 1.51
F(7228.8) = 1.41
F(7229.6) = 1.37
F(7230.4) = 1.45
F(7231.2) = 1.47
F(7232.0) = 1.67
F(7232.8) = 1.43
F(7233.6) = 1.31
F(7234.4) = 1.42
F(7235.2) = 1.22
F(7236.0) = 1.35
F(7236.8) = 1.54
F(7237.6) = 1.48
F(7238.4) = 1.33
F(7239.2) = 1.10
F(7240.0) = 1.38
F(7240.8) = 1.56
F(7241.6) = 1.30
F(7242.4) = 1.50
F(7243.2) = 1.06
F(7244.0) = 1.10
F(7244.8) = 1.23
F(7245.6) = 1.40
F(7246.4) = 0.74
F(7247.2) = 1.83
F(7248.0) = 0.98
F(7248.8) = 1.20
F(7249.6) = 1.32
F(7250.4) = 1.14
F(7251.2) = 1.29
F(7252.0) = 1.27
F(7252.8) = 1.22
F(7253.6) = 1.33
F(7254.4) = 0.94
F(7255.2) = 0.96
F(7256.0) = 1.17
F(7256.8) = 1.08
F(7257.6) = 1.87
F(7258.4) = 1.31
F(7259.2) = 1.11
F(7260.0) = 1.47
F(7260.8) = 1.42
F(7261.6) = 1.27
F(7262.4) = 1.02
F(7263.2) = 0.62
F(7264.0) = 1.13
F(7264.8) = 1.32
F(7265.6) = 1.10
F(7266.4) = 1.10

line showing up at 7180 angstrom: C III] 1909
